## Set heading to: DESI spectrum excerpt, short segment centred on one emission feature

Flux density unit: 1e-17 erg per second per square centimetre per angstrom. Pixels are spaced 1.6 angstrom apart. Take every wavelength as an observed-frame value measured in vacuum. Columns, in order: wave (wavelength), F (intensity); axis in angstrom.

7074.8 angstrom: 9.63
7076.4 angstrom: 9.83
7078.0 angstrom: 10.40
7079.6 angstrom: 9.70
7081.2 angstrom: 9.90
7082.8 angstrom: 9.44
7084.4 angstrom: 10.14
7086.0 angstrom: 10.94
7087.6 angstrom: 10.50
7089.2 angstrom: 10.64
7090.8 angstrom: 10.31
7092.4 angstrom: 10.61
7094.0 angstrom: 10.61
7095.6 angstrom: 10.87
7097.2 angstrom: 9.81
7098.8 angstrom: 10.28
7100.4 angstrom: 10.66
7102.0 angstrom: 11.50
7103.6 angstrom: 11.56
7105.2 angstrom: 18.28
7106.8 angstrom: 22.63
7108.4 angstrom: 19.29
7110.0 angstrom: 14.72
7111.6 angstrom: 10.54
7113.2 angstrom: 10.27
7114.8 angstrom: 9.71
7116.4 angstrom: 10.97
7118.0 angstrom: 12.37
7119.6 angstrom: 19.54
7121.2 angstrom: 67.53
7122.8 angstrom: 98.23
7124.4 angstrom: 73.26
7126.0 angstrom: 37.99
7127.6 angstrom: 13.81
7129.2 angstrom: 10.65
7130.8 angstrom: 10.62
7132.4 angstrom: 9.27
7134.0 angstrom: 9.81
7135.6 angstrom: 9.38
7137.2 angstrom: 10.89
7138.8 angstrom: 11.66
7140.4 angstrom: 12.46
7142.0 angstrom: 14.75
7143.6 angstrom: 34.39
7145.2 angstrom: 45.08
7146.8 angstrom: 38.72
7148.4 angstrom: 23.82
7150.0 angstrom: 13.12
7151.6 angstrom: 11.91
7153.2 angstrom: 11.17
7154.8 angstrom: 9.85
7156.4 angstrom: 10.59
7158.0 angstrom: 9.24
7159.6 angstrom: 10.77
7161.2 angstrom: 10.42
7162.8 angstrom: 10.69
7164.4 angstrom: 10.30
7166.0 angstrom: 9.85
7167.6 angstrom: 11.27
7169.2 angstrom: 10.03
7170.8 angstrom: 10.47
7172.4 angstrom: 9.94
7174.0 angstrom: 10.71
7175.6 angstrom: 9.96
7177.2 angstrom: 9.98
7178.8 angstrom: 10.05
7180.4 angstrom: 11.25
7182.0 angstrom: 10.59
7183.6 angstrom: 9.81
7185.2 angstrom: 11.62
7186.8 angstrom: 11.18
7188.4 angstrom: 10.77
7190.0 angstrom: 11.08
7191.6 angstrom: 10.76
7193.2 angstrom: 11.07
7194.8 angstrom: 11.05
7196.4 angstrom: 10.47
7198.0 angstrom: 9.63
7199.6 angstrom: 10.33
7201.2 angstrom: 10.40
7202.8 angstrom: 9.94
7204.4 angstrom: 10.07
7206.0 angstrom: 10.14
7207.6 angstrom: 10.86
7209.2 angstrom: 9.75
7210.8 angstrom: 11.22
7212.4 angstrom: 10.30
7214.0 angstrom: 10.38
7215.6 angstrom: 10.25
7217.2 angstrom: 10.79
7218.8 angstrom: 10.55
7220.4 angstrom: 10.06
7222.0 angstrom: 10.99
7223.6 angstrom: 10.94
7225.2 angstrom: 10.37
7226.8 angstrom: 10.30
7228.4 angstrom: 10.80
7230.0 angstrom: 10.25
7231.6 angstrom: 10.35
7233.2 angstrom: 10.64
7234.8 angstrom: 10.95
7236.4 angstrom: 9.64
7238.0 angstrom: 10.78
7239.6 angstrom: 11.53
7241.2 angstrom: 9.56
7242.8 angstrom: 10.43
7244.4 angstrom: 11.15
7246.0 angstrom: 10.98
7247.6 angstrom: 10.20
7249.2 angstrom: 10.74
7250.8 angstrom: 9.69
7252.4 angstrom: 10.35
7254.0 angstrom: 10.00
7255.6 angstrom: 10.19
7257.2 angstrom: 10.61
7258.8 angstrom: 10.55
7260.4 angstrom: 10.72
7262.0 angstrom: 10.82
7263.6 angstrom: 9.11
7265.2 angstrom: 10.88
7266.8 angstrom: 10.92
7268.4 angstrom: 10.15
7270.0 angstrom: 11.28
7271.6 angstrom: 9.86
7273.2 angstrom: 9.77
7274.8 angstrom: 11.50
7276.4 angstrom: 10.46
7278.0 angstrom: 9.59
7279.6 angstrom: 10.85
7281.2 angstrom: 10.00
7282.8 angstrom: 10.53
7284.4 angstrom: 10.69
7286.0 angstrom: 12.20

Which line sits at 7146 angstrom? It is [N II] 6583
